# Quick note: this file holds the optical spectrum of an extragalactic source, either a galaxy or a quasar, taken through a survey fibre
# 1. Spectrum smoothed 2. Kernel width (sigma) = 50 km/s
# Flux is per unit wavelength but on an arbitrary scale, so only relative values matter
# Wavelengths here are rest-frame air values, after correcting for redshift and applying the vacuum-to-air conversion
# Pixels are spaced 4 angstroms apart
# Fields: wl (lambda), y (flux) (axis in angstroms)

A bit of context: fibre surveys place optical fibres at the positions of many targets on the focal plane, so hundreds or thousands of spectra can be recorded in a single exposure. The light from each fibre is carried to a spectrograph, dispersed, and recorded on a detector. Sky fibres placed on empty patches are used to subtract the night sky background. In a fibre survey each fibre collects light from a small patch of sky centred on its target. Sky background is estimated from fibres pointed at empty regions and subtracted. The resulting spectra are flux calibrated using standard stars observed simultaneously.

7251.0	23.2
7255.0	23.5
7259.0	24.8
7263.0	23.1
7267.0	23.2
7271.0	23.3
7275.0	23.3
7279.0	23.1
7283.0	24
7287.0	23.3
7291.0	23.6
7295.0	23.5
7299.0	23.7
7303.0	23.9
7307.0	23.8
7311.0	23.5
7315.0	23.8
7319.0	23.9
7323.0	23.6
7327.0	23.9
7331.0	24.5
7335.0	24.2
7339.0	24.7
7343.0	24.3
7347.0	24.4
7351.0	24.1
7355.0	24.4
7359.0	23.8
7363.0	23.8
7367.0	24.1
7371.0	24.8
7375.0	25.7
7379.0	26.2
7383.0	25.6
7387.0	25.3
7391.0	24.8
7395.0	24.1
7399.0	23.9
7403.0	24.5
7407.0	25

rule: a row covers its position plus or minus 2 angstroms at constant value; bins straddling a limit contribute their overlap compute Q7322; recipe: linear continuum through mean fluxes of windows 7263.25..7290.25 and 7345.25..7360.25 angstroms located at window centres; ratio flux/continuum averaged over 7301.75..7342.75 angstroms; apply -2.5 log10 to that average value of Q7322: -0.01 mag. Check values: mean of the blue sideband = 23.4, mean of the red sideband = 24.2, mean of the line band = 24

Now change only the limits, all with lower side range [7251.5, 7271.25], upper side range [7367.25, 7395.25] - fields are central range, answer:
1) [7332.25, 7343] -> 0.009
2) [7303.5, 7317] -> 0.024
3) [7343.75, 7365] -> 0.033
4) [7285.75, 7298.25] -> 0.023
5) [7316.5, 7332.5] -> 0.022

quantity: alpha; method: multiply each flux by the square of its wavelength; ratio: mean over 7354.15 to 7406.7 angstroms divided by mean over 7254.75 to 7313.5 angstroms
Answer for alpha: 1.08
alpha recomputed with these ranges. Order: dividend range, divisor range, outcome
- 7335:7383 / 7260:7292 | 1.08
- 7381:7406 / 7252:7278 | 1.09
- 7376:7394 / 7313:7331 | 1.08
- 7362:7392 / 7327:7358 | 1.04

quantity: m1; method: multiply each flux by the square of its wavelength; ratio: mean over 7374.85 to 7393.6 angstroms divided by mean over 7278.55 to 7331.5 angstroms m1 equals 1.10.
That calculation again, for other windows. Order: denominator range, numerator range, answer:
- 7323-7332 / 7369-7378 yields 1.07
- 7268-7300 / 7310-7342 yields 1.04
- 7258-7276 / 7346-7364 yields 1.05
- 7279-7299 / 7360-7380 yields 1.08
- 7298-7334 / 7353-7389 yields 1.06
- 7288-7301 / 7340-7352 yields 1.05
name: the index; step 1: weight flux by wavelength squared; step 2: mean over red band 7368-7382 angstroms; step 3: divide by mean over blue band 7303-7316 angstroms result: 1.09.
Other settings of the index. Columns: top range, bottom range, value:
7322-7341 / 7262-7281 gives 1.06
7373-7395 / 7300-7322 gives 1.09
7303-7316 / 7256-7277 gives 1.02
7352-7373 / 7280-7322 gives 1.04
